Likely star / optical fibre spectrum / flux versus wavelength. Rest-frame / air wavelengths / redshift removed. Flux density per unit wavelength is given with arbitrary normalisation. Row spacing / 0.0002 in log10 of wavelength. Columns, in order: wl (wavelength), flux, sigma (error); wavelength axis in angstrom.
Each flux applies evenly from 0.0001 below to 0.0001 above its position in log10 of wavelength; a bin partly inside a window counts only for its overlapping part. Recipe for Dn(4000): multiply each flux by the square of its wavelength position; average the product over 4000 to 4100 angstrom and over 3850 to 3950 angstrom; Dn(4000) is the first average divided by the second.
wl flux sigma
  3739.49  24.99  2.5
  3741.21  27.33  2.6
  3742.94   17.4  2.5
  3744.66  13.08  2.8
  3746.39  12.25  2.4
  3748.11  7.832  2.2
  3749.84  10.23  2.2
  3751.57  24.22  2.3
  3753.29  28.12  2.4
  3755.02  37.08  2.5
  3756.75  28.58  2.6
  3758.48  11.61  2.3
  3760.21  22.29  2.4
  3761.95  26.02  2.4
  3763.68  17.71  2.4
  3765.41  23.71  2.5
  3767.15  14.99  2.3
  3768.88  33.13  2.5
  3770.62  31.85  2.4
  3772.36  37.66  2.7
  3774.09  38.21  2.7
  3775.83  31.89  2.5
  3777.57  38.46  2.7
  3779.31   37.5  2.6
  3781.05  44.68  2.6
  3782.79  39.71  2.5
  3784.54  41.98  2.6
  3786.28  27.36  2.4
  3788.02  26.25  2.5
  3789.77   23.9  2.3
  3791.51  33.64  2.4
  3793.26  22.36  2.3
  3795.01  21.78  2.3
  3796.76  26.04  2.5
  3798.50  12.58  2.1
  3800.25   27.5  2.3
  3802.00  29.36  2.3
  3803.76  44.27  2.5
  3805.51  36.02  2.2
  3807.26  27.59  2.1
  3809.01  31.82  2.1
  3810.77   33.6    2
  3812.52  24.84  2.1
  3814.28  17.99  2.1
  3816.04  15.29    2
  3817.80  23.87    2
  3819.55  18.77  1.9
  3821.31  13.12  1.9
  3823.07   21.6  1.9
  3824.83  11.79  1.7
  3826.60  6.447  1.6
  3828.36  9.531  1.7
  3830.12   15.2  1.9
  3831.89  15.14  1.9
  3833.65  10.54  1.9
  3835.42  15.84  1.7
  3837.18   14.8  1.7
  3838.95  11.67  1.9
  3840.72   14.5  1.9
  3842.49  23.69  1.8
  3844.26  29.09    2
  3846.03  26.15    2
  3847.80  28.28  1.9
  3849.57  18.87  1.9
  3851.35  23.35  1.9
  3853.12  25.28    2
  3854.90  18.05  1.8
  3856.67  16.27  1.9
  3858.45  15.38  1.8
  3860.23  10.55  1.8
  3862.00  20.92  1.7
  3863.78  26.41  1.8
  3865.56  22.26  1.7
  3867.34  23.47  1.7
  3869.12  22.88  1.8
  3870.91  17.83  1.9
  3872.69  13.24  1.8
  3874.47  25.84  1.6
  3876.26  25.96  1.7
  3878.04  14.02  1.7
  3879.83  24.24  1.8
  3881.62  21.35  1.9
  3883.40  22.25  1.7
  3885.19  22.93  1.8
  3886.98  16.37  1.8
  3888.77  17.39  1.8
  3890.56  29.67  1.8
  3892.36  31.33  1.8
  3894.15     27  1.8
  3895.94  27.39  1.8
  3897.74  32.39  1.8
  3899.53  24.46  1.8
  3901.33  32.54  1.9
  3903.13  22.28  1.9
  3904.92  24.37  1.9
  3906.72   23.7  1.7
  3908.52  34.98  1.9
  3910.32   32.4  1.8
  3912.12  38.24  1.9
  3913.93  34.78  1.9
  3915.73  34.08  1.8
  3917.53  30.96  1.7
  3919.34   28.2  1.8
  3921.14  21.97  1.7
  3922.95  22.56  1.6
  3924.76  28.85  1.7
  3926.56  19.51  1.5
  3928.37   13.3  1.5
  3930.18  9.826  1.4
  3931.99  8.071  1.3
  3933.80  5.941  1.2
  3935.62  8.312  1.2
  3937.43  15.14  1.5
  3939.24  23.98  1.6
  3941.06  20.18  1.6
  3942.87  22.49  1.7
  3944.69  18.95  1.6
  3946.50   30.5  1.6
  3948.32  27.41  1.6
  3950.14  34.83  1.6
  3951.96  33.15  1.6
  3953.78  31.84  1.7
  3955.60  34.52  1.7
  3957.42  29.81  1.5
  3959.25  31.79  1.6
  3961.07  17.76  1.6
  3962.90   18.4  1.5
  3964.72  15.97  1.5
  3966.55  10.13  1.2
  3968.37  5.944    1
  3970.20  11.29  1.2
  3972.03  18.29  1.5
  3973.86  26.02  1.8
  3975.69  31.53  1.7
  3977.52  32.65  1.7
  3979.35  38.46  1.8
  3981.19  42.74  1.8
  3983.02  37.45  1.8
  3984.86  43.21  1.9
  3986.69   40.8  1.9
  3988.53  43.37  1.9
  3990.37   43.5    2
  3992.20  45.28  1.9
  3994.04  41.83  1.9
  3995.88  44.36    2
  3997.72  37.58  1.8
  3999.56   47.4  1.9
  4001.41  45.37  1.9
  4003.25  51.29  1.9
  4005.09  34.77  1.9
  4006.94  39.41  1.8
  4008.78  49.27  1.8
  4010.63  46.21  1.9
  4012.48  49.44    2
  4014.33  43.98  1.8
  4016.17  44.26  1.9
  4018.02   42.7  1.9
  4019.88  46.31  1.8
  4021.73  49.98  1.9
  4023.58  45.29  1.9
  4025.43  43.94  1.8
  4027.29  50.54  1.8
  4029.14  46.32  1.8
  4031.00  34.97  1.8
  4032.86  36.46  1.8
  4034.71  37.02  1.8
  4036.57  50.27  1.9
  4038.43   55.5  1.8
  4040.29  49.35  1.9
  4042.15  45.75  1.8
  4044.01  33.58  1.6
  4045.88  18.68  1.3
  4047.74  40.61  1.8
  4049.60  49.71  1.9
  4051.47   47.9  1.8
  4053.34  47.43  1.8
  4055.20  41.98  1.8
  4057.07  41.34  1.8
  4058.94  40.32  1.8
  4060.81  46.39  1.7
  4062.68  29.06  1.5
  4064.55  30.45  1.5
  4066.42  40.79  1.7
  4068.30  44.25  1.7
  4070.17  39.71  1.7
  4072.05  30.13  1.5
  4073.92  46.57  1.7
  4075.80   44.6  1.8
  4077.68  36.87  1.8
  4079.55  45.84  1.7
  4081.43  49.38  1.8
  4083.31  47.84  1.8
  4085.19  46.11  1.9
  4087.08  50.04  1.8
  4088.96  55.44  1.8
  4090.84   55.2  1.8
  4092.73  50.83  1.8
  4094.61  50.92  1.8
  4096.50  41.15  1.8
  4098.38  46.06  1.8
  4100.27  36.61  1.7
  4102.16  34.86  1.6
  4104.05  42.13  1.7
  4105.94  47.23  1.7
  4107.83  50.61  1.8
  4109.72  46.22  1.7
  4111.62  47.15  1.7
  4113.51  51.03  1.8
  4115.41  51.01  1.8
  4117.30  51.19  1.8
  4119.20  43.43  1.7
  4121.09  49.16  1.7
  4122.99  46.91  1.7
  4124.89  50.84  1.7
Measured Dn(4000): 2.07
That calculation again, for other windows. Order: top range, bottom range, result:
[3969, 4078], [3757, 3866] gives 1.91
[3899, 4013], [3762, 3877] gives 1.34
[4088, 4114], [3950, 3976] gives 2.19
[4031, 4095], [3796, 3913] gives 2.14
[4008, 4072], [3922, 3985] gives 1.92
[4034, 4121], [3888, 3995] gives 1.76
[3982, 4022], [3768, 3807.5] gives 1.53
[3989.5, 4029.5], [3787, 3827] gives 2.07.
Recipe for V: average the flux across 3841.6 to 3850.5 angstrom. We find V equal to 25.2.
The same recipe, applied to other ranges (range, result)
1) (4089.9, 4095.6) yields 52.2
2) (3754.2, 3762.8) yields 25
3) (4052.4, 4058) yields 43.6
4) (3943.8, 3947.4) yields 24.8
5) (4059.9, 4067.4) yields 36.7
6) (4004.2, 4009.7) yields 41.2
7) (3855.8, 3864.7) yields 17.9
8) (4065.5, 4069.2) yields 42.4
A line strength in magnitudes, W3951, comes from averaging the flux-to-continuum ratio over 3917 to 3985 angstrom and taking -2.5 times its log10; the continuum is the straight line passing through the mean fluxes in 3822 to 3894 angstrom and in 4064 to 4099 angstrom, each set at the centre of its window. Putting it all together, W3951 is 0.277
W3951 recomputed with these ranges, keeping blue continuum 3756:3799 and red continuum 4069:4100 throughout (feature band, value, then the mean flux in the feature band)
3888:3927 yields 0.26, 28.3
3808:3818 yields 0.24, 24.6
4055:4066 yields 0.17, 38.1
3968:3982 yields 0.44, 26.5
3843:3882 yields 0.48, 21.4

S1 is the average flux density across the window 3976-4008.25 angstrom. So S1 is 41.6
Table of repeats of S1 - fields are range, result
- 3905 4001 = 27.9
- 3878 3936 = 24.1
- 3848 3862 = 18.9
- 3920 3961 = 22.4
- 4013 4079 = 42.1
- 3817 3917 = 21.9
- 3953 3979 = 22.9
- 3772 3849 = 24.9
